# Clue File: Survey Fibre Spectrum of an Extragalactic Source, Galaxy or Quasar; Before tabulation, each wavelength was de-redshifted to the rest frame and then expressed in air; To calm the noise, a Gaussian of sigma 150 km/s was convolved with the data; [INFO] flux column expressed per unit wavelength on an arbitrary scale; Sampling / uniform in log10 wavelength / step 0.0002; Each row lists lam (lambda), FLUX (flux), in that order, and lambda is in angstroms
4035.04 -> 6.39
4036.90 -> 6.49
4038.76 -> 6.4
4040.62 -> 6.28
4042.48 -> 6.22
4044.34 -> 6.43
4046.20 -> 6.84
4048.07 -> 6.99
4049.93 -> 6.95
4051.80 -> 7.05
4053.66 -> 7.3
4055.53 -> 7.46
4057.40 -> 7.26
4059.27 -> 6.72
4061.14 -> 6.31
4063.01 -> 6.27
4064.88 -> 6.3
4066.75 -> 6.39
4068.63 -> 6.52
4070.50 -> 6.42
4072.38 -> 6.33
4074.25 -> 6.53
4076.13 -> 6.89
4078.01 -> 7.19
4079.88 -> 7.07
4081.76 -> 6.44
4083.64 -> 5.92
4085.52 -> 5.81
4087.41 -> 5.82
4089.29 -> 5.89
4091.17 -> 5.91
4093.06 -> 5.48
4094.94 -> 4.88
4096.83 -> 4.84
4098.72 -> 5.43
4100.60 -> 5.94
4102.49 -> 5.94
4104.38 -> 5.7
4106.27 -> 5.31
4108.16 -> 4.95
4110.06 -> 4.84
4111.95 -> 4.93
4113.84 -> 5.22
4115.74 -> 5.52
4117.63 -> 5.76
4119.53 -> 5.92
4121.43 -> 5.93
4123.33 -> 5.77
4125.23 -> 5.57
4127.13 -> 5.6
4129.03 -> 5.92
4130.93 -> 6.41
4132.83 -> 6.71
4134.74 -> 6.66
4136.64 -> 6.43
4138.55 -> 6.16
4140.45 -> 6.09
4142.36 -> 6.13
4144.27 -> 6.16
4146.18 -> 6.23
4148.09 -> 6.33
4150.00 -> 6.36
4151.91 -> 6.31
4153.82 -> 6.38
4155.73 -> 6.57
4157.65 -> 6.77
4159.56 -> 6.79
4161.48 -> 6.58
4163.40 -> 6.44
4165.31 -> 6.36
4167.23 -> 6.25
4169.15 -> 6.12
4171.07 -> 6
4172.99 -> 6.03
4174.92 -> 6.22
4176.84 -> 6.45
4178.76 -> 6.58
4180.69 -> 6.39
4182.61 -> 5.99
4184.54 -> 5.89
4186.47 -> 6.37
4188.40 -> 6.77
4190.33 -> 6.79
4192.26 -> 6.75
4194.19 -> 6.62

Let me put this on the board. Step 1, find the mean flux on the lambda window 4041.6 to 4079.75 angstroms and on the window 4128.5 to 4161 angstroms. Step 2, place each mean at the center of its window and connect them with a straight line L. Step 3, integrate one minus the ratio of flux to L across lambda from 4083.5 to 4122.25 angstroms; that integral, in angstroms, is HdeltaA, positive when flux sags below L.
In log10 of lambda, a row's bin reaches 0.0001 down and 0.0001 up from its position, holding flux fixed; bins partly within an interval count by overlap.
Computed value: 6.2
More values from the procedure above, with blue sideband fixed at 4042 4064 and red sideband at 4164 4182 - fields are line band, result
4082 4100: 2.9 angstroms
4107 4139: 3.6 angstroms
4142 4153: 0.2 angstroms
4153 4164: -0.5 angstroms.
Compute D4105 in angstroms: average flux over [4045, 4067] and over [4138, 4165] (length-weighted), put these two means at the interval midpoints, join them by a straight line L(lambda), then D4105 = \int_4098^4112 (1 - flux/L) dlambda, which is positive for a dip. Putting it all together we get 2.5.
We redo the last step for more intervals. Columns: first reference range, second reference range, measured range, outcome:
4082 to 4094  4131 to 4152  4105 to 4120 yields 1.9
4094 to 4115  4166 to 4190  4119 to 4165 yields -3.8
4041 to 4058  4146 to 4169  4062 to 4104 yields 4.2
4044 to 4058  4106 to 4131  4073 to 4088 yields -0.2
